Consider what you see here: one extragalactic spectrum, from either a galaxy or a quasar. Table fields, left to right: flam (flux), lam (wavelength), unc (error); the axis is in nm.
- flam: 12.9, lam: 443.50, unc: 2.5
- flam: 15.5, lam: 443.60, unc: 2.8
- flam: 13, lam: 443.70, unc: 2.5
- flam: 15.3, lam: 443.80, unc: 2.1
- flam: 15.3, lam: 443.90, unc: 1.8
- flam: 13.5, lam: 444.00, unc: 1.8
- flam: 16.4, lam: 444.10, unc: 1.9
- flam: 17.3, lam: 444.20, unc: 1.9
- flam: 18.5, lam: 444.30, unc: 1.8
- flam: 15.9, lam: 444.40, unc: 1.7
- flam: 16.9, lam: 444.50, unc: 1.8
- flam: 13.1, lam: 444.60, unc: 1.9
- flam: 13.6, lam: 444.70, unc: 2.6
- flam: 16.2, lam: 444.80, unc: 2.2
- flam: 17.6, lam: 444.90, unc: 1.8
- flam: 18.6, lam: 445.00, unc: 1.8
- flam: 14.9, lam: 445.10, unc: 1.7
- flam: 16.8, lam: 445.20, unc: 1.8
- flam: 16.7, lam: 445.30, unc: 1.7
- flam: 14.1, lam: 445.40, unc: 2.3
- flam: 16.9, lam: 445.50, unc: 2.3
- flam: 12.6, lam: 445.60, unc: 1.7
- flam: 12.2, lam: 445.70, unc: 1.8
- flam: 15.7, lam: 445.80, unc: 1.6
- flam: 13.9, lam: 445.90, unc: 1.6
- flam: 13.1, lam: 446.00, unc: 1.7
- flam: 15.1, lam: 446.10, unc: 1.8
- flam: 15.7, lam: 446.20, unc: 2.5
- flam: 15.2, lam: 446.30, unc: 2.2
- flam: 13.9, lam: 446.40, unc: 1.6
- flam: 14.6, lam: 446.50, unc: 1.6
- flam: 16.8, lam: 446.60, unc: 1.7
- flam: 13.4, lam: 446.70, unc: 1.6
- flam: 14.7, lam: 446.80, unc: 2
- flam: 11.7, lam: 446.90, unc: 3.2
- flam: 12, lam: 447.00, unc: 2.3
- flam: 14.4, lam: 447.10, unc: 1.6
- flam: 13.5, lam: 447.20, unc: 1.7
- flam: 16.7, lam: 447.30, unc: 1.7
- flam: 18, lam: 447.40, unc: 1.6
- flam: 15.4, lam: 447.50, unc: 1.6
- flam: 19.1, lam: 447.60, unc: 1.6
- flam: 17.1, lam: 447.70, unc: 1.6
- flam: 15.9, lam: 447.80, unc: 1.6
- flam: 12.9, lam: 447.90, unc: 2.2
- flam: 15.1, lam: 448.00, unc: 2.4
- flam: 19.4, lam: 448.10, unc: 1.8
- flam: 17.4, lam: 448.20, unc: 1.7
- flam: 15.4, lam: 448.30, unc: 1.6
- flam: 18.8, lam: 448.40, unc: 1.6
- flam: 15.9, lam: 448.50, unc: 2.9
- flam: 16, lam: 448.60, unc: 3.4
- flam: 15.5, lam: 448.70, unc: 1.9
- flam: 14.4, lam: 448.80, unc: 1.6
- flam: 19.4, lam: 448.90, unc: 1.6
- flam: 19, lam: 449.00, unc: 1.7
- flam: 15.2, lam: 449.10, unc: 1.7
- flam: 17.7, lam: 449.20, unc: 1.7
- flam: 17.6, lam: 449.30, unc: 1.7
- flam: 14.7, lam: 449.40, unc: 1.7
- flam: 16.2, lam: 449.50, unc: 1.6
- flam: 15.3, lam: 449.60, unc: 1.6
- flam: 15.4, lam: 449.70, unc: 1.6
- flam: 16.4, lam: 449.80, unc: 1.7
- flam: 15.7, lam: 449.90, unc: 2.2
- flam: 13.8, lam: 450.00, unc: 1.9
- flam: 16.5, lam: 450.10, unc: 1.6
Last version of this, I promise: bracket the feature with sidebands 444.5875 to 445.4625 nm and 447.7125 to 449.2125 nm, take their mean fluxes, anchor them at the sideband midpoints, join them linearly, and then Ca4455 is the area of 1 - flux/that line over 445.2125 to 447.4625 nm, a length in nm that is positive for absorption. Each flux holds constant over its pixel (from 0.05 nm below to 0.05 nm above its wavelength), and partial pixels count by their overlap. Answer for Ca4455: 0.207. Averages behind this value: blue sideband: 15.9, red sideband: 16.5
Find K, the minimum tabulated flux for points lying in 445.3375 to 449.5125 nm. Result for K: 11.7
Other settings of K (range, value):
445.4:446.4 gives 12.2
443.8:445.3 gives 13.1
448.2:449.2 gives 14.4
